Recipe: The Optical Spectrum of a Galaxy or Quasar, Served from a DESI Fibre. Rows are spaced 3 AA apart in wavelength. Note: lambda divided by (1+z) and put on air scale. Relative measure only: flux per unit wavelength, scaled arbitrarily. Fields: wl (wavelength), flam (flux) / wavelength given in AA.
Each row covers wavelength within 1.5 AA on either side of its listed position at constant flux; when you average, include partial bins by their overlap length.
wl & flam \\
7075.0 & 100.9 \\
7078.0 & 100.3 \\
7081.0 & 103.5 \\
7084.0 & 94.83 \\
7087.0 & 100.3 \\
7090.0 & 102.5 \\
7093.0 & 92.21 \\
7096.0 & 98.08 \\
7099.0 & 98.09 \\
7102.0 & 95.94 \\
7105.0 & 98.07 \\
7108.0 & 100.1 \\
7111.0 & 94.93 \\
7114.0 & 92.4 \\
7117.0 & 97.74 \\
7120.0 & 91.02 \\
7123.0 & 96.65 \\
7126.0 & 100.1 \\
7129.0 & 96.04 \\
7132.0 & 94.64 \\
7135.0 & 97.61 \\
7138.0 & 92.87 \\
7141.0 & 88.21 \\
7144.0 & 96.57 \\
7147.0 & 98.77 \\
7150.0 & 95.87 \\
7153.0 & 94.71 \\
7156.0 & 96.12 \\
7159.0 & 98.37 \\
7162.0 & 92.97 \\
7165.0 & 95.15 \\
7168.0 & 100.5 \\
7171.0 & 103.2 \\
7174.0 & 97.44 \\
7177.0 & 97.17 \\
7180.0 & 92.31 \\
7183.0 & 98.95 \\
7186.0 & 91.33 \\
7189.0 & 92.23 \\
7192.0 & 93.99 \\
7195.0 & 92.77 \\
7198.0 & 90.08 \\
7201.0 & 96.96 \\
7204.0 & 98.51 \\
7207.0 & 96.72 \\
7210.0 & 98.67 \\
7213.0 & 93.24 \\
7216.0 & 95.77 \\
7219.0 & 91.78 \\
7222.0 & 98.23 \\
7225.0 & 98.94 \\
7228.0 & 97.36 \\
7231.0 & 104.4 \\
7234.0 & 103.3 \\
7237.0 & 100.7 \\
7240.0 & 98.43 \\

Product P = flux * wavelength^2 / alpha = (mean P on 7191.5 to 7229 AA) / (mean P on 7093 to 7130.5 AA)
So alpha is 1.02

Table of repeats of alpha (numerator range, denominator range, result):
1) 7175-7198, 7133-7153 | 1.00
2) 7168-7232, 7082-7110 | 1.01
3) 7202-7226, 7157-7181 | 1.00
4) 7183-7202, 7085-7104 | 0.98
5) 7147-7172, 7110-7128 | 1.03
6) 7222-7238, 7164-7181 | 1.05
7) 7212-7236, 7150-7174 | 1.03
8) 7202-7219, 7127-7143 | 1.04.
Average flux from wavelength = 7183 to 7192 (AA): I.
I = 93.3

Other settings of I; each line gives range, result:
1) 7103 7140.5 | 95.8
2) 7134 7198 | 95.4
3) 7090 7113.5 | 97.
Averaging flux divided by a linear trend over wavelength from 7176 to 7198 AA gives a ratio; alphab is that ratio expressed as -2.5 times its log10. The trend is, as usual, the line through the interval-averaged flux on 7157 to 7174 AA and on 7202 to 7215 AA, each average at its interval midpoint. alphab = 0.04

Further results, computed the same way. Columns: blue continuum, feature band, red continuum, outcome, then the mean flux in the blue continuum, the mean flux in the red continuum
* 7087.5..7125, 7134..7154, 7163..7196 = 0.016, 96.6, 95.9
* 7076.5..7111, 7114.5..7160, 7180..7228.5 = 0.017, 98.4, 95.2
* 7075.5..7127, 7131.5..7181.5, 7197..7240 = 0.017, 97.5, 97.6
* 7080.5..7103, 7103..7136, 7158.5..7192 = 0.012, 98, 96.2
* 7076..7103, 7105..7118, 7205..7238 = 0.022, 98.5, 98.1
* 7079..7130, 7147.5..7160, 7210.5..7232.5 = 0.009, 97.2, 97.2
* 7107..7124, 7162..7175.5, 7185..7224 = -0.039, 95.3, 94.7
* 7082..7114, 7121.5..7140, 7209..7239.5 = 0.017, 97.4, 98.2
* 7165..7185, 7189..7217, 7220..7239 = 0.045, 97.9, 100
